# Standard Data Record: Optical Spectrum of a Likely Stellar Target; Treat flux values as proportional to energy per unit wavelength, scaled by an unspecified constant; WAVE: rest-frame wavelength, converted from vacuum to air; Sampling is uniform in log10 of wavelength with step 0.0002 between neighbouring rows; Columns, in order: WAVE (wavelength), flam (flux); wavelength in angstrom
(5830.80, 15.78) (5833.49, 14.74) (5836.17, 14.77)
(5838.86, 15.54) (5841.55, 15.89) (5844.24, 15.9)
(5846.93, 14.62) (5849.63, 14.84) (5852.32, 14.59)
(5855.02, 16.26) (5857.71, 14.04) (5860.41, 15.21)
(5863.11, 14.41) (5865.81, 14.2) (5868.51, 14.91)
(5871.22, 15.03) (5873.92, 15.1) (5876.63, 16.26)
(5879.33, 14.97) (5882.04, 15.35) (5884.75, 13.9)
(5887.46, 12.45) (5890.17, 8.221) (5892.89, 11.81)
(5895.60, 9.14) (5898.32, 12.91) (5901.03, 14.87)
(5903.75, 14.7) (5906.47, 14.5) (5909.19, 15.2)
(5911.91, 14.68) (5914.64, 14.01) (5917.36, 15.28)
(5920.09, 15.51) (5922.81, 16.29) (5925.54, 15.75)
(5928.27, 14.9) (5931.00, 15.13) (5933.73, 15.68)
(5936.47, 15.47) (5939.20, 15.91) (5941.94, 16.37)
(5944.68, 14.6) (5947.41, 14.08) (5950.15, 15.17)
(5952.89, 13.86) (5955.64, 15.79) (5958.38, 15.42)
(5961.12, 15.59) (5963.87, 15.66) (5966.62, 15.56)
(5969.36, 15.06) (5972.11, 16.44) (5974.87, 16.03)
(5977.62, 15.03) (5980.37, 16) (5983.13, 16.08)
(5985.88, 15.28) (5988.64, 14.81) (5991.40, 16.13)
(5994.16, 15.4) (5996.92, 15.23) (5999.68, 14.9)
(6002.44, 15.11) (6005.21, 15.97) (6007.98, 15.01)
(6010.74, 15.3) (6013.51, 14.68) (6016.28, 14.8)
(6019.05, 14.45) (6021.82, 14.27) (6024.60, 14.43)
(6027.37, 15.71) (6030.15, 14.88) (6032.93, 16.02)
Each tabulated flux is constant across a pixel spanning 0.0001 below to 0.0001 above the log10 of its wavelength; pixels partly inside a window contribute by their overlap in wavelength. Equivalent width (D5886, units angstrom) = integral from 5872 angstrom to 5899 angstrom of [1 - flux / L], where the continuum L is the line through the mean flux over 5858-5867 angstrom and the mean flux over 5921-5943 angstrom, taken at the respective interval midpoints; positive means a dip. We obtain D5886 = 3.3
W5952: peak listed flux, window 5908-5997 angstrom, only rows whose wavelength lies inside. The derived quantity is 16.44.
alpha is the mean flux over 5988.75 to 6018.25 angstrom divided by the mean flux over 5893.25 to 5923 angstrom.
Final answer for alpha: 1.08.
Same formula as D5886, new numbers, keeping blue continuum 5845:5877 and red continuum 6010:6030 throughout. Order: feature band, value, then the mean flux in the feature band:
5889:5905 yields 3.1 angstrom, 12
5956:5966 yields -0.5 angstrom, 15.6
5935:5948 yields -0.4 angstrom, 15.4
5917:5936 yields -0.8 angstrom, 15.5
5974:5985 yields -0.7 angstrom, 15.8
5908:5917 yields 0.1 angstrom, 14.7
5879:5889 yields 0.6 angstrom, 14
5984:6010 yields -0.9 angstrom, 15.3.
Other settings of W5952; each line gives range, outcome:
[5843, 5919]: 16.26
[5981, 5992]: 16.13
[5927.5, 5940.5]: 15.91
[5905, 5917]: 15.2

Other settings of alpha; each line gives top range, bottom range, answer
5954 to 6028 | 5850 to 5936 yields 1.07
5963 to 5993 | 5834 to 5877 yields 1.04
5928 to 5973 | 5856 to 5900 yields 1.12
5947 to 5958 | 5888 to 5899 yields 1.41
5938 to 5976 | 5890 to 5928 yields 1.10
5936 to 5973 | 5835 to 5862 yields 1.01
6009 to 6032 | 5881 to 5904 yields 1.19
